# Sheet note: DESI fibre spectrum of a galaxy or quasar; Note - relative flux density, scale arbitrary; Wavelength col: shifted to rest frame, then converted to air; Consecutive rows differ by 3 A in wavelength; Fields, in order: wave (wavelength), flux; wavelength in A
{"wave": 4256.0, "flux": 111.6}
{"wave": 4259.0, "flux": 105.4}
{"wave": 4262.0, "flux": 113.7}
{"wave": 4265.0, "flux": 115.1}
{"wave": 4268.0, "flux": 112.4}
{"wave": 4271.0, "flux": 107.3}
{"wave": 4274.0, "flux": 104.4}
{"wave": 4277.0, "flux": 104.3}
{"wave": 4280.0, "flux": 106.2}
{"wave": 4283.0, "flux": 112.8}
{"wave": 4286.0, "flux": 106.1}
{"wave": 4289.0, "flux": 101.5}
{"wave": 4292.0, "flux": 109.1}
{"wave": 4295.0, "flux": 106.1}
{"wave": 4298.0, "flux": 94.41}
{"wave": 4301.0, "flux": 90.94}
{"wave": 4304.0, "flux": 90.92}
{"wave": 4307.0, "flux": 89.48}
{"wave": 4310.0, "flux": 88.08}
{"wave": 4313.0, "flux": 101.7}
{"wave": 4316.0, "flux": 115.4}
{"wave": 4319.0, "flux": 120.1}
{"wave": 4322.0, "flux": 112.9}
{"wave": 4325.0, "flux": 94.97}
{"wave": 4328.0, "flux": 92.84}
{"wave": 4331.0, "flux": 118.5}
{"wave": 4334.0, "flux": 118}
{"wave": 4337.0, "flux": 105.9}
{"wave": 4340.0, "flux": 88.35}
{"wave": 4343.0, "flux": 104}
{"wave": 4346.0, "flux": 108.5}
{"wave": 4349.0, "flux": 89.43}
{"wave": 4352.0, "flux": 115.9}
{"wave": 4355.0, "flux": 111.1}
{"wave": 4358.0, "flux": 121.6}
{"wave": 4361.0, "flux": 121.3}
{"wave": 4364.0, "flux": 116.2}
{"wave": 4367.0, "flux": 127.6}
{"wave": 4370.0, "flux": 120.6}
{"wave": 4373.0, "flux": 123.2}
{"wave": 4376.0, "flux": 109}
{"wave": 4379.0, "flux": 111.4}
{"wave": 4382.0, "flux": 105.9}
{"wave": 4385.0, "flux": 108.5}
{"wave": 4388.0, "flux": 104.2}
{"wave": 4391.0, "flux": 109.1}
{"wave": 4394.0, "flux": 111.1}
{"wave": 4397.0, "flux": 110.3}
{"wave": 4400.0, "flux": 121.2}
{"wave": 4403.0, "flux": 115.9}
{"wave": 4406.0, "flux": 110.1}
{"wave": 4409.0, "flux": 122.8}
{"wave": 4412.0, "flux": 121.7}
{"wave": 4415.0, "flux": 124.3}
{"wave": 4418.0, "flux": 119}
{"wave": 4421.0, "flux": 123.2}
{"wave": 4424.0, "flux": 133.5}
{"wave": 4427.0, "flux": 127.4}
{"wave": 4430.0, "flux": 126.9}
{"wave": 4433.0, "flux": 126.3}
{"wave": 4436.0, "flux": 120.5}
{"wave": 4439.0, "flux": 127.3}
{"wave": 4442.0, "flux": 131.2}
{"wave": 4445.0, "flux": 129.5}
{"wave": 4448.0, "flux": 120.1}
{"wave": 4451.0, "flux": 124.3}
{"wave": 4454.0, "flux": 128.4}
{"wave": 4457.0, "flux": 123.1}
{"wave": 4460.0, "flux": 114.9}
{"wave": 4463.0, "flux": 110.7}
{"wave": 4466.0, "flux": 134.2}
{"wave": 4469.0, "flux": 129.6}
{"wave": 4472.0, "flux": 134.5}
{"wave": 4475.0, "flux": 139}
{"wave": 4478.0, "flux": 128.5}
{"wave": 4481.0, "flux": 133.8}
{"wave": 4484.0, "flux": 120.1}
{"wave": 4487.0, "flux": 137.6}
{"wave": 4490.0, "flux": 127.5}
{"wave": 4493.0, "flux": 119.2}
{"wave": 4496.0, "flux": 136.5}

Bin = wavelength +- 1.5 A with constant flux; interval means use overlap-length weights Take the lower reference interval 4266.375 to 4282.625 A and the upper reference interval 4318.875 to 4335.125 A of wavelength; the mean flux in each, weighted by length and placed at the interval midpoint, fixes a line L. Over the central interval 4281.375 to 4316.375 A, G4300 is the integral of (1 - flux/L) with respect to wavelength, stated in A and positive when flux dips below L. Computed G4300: 2.5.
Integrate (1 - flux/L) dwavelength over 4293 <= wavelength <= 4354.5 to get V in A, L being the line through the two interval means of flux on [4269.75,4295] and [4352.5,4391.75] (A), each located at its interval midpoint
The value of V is 4.33 A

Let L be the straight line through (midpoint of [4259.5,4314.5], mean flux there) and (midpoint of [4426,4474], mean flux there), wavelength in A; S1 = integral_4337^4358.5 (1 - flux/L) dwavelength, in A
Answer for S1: 1.3 A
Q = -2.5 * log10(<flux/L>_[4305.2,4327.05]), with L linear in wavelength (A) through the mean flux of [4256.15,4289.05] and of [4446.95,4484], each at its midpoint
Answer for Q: 0.10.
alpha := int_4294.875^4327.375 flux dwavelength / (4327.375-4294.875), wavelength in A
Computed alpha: 100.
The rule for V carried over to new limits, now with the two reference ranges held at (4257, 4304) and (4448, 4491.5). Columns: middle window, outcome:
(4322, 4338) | 0.7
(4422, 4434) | -0.6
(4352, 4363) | -0.3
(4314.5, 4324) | -0.4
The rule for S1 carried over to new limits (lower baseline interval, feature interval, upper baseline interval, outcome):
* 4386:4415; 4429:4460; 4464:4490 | -0.25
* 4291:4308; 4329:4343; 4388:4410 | -0.54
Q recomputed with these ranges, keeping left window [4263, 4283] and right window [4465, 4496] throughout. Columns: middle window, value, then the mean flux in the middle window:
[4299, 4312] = 0.23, 90.5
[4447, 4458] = 0.03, 124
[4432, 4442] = 0.00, 126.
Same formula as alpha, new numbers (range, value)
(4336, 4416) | 113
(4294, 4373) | 107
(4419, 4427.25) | 128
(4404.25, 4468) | 124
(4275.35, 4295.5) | 107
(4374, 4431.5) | 117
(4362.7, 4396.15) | 113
